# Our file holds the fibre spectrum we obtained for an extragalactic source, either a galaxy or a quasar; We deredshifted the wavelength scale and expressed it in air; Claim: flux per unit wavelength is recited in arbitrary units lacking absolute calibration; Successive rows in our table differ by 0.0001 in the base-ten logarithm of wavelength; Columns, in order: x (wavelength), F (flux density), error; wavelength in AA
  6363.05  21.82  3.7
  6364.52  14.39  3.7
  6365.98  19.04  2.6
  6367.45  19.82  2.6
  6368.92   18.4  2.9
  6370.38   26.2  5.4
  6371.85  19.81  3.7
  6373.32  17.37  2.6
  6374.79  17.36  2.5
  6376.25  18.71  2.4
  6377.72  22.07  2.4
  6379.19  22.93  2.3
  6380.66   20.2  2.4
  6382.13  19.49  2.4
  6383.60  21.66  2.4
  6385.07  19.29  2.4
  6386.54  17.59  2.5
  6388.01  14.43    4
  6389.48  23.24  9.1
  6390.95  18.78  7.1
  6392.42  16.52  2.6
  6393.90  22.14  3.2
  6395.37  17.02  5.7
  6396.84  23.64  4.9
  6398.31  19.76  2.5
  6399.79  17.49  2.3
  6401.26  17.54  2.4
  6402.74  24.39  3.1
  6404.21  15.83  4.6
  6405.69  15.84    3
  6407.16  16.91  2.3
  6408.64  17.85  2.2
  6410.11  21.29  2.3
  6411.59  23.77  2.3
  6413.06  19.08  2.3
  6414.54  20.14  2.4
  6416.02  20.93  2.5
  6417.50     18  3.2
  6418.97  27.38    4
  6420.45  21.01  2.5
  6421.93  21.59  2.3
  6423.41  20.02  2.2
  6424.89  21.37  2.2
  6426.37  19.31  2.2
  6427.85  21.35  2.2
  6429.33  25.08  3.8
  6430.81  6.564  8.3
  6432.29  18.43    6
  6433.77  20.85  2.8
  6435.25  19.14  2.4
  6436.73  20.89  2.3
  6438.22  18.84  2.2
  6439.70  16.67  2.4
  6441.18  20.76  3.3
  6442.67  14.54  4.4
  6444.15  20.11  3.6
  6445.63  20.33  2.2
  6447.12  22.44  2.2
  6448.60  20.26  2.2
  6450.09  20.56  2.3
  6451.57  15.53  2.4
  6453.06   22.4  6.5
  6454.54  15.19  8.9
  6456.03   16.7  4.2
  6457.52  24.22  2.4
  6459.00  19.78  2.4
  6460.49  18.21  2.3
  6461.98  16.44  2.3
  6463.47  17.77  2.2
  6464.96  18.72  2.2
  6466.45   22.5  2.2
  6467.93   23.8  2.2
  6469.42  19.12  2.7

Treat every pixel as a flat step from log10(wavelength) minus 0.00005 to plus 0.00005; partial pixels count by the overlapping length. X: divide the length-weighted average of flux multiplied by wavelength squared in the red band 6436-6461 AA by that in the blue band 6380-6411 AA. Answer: 1.03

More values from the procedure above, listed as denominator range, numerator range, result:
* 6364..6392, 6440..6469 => 1.02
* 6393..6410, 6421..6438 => 1.03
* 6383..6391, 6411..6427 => 1.11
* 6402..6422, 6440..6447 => 0.95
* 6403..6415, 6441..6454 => 1.04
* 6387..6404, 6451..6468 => 1.01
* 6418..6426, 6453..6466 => 0.86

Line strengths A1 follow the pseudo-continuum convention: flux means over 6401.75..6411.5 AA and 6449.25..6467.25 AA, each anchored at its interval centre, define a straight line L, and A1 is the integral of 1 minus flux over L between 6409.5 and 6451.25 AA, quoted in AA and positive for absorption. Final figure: -2.1 AA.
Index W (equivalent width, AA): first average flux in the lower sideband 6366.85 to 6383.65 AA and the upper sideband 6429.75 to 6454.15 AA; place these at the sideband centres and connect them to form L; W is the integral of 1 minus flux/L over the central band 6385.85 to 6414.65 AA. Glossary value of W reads 0.8 AA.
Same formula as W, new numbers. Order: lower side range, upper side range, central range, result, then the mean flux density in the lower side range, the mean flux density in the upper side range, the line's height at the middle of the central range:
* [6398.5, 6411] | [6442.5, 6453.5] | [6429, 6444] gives 1.0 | 18.5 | 19.7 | 19.4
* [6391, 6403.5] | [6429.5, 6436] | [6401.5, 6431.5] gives -2.6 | 19.7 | 17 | 18.3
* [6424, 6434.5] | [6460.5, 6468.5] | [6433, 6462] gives 0.1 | 19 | 19.6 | 19.3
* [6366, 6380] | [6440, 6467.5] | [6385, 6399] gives 0.5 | 20.2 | 19.3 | 20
